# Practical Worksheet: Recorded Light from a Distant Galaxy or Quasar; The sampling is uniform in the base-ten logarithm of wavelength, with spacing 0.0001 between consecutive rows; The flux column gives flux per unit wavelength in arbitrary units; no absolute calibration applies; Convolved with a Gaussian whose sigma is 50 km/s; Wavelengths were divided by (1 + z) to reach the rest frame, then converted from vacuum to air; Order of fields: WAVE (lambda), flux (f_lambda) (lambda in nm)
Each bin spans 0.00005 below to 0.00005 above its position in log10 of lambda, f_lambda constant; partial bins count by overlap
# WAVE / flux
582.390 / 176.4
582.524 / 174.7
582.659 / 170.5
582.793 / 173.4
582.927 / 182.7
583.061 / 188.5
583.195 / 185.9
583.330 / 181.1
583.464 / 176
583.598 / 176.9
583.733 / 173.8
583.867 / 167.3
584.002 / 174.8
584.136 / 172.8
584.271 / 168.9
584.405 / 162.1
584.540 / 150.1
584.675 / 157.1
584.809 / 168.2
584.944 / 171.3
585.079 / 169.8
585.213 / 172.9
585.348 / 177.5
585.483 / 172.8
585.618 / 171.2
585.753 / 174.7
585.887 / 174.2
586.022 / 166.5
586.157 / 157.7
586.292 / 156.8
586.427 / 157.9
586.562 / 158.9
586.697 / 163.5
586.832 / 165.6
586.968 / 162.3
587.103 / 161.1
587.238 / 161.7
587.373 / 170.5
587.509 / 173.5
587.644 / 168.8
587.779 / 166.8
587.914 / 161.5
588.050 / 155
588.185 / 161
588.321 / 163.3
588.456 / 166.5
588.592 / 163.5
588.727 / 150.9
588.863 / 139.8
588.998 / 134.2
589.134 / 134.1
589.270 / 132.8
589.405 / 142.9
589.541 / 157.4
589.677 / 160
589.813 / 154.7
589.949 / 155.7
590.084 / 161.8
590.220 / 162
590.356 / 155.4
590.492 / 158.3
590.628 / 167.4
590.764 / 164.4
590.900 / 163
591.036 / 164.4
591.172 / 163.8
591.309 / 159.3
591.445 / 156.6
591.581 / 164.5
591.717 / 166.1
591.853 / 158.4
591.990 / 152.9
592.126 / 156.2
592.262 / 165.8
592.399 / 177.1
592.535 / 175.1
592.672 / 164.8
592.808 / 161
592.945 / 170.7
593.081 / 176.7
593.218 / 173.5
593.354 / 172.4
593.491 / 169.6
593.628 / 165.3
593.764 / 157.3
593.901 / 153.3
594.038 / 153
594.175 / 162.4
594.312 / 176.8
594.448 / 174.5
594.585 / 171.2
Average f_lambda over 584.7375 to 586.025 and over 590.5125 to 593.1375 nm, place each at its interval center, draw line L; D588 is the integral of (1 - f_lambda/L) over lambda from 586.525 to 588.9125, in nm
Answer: 0.10 nm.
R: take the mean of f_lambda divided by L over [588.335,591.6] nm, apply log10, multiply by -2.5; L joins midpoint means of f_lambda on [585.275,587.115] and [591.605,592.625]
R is 0.06 mag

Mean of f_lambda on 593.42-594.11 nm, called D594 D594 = 160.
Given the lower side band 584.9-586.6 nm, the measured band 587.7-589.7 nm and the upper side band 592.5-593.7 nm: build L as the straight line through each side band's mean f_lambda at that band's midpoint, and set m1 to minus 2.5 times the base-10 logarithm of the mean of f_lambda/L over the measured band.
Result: 0.11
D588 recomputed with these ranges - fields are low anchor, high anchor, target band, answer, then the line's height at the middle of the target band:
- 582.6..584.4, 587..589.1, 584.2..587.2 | 0.04 nm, 168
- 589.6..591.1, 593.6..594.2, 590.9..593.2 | -0.08 nm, 159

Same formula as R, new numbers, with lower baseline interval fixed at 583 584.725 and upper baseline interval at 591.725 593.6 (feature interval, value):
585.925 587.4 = 0.05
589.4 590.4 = 0.08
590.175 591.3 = 0.04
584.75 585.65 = 0.00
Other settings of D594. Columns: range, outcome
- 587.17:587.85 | 168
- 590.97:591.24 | 164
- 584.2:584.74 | 159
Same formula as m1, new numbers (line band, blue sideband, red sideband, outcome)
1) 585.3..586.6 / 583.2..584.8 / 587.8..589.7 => -0.03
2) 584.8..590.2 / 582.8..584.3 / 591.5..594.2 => 0.07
